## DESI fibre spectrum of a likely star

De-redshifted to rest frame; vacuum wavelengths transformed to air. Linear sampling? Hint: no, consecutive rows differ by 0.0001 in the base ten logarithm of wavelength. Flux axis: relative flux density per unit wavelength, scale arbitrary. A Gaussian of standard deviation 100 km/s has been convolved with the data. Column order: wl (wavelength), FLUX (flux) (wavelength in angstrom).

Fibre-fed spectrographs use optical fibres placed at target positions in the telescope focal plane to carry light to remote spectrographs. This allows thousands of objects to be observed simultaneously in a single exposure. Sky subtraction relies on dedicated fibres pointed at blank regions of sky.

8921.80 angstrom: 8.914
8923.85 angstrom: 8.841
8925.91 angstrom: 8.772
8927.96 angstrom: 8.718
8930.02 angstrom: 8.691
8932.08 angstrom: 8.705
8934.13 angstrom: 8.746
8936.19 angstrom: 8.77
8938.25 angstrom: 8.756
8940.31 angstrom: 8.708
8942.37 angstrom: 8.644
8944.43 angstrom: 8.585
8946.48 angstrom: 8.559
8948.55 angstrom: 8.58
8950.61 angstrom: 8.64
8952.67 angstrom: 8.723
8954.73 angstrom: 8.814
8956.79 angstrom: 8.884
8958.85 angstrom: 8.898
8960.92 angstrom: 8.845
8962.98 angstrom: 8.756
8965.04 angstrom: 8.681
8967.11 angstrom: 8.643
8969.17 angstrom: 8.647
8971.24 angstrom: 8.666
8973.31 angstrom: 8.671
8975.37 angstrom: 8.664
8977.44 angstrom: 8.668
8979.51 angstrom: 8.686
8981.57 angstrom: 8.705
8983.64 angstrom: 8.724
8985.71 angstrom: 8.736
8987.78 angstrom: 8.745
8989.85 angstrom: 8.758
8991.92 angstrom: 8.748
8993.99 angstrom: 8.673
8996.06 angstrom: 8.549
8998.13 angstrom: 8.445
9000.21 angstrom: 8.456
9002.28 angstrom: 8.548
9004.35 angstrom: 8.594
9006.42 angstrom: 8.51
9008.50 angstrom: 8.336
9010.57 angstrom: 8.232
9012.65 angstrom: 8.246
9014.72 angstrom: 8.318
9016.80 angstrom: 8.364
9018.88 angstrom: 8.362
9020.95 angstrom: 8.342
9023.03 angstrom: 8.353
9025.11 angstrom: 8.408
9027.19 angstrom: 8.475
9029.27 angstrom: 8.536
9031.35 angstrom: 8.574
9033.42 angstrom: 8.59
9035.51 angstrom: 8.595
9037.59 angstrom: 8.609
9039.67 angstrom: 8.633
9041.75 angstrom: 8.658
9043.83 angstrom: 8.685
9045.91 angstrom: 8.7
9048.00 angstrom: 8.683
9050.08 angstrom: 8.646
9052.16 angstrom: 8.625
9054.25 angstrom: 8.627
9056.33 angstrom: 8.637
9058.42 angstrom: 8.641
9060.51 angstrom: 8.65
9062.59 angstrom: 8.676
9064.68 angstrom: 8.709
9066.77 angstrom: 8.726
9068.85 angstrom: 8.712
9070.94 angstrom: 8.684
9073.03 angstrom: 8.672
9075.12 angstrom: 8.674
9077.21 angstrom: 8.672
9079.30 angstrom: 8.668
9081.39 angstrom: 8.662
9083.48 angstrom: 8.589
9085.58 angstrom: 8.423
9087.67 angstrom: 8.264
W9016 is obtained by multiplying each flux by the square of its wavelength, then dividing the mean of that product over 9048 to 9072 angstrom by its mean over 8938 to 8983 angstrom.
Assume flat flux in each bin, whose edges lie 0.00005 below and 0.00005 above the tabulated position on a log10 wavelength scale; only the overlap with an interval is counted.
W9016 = 1.02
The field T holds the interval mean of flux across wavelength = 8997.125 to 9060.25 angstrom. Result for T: 8.52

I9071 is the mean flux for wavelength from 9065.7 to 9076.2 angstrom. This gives 8.7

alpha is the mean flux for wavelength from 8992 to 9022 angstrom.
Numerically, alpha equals 8.44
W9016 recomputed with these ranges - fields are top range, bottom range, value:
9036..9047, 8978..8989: 1.01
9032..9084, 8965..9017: 1.02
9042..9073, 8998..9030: 1.04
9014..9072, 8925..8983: 1.01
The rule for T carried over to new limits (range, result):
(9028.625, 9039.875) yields 8.59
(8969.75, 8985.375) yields 8.68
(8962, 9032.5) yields 8.55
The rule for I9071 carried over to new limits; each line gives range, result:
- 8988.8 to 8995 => 8.73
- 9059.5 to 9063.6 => 8.68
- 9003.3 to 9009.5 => 8.48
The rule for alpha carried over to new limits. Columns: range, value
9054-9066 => 8.66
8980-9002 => 8.65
